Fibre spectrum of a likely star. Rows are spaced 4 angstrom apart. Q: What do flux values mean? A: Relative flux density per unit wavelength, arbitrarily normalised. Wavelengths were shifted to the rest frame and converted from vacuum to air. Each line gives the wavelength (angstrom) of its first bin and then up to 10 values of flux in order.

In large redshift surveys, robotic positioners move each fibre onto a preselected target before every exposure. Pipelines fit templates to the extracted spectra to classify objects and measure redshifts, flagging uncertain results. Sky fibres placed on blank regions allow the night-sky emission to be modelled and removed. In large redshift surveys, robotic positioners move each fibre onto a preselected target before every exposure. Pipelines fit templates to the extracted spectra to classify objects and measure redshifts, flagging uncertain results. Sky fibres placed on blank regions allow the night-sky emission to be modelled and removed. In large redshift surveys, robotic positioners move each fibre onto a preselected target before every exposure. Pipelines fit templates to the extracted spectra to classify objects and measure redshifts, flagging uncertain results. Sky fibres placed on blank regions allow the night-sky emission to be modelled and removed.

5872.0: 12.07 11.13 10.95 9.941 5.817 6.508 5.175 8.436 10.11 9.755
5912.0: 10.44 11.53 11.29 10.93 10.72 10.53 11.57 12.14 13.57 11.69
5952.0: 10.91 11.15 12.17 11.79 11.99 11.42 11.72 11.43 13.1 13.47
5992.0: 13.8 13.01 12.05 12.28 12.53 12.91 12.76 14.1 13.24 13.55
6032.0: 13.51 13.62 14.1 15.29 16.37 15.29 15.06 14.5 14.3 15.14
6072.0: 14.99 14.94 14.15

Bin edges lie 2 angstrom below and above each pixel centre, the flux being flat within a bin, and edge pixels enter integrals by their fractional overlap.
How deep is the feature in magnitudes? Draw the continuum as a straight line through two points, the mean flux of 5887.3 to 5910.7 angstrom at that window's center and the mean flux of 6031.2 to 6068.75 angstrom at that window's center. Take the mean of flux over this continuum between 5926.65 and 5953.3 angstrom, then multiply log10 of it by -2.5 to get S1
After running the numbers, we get -0.197 mag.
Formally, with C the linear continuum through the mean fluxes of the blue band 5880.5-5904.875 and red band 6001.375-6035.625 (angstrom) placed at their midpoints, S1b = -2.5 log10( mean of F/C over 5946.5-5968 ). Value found -0.11 mag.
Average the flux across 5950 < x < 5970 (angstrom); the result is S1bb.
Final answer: 11.6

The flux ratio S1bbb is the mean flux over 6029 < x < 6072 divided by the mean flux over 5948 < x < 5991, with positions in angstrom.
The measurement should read 1.23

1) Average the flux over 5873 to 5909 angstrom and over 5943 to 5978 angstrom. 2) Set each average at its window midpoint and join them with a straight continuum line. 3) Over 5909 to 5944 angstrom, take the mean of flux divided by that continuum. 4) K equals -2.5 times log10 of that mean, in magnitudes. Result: -0.10 mag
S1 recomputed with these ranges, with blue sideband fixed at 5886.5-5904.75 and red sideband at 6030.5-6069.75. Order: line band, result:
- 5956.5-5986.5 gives -0.107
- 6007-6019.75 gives -0.002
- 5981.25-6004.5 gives -0.094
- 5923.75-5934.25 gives -0.226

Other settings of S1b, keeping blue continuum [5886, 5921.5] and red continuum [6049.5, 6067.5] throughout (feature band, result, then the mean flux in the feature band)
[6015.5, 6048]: -0.013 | 14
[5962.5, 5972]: -0.051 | 11.8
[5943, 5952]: -0.161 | 12.1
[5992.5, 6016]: 0.005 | 12.7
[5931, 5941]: -0.142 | 11.4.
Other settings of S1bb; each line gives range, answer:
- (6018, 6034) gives 13.6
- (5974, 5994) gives 12.7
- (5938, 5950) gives 12.5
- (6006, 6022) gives 13.1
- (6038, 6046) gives 14.7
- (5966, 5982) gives 11.6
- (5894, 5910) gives 8.37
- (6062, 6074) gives 14.8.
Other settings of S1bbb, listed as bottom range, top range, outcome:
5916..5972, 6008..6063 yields 1.22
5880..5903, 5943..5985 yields 1.55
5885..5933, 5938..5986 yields 1.29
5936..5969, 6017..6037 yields 1.14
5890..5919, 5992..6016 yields 1.42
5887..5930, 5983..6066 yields 1.49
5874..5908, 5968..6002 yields 1.45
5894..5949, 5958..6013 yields 1.18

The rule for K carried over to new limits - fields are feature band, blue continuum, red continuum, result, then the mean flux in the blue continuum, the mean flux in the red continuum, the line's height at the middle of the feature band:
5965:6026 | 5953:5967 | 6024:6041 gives 0.00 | 11.7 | 13.6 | 12.6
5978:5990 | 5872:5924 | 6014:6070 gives -0.03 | 9.43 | 14.3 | 12.4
